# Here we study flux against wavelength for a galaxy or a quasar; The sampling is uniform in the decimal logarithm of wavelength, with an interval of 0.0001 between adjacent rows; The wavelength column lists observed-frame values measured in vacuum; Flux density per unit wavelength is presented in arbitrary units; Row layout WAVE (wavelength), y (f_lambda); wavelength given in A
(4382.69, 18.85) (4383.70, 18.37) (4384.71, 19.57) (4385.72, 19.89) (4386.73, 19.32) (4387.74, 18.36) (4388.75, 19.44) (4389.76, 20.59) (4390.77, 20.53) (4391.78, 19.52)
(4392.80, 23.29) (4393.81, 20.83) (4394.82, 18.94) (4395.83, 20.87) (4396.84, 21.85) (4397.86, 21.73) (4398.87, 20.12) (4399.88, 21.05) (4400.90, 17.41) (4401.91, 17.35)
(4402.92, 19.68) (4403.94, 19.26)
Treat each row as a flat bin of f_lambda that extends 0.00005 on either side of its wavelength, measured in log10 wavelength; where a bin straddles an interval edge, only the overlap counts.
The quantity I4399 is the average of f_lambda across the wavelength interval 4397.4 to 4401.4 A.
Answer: 20.1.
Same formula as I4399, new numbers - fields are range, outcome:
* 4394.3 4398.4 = 20.8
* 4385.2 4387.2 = 19.6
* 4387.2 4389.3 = 19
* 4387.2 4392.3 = 19.7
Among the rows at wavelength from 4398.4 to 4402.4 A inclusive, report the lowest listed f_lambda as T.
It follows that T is 17.35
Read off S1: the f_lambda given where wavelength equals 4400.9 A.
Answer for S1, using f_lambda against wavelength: 17.41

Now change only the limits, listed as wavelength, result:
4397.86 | 21.73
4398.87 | 20.12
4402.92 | 19.68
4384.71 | 19.57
